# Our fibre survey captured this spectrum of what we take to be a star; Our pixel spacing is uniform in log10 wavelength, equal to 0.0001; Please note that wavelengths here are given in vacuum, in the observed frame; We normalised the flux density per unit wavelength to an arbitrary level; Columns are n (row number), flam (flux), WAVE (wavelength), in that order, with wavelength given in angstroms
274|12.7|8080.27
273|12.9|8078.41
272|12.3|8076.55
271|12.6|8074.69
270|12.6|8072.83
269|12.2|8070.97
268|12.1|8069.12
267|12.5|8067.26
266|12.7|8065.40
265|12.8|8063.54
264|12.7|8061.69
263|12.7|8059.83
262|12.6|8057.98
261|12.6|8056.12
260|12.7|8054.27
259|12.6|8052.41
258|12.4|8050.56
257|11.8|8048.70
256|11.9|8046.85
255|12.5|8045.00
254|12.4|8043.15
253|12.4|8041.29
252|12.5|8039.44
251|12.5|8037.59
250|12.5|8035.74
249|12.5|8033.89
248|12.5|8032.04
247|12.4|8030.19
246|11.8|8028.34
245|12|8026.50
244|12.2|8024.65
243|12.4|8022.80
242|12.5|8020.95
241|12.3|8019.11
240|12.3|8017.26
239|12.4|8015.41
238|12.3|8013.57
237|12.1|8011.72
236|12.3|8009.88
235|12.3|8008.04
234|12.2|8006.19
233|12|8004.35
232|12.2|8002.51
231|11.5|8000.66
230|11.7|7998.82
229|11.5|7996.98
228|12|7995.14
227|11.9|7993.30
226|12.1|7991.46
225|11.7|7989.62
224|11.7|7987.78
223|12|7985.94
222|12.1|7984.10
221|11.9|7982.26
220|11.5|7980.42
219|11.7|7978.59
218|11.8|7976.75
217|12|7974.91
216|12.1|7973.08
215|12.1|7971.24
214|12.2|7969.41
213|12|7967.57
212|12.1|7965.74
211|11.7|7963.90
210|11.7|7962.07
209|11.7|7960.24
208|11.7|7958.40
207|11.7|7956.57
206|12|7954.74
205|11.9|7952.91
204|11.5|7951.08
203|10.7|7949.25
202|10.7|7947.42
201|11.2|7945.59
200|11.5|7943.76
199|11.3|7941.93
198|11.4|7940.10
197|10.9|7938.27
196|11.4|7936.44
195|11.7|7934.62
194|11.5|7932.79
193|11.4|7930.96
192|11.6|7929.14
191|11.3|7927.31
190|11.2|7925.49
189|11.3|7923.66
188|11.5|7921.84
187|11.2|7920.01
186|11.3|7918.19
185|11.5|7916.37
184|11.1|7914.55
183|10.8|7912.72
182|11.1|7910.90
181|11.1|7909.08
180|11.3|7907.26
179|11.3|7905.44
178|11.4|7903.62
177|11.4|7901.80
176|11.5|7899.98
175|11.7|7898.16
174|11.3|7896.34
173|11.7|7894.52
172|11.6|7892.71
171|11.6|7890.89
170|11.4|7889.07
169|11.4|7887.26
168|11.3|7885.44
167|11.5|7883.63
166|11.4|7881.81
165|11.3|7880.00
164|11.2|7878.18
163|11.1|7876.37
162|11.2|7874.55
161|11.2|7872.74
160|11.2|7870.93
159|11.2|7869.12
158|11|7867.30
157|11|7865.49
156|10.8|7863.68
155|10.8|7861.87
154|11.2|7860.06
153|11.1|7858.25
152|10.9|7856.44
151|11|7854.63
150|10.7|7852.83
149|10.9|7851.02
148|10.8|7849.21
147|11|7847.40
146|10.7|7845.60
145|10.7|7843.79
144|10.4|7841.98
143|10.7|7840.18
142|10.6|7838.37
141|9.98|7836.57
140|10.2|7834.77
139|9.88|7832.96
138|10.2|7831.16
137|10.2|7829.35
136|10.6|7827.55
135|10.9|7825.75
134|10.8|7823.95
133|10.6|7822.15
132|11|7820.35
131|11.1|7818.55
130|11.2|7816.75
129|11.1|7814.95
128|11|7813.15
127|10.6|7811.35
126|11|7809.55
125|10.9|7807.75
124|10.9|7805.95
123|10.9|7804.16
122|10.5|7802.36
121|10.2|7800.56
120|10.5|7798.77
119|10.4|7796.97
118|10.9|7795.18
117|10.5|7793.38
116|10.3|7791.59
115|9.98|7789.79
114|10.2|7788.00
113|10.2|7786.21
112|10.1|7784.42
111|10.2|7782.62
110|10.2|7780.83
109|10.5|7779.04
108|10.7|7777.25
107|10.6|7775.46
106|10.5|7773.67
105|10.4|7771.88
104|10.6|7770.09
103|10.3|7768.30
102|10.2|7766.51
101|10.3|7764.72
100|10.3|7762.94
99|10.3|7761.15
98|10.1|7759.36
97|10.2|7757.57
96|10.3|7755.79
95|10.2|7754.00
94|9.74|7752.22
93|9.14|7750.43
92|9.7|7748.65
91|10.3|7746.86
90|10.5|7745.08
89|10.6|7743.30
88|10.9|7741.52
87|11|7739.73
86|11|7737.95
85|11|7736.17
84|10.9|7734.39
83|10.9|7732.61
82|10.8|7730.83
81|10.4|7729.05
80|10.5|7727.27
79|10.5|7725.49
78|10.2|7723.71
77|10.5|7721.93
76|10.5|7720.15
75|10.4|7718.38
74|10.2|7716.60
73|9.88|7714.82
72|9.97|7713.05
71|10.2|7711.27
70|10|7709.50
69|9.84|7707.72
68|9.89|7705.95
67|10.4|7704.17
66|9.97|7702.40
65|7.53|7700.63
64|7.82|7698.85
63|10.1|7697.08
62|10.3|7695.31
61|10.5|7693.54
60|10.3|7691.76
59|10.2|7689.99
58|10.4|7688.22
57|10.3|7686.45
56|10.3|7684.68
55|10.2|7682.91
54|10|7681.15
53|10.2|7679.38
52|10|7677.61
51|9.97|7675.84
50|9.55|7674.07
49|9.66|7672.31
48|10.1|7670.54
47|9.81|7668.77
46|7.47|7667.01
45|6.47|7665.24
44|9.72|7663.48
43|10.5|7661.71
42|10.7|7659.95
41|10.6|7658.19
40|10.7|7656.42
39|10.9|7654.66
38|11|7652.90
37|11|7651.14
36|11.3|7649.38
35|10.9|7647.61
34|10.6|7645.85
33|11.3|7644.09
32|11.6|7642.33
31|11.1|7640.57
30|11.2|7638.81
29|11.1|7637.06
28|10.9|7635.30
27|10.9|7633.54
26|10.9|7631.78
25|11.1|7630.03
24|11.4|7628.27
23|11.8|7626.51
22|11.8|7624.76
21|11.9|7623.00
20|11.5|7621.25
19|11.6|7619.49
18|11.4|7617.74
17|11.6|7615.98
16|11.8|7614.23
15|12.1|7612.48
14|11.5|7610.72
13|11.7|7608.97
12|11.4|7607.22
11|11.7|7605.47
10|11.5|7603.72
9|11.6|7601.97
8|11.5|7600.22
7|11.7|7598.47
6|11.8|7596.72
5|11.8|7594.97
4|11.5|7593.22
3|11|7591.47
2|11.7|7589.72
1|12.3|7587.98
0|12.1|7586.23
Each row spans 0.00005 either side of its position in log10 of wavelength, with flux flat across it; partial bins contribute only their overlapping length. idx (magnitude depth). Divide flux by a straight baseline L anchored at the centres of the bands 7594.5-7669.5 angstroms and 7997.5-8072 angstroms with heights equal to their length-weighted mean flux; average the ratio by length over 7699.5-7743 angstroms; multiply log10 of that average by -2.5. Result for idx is 0.10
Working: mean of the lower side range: 11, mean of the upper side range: 12.3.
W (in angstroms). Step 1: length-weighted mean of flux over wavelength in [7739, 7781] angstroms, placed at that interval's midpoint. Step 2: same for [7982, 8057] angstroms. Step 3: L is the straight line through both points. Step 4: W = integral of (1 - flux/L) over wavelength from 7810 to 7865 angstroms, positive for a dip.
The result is 0.7 angstroms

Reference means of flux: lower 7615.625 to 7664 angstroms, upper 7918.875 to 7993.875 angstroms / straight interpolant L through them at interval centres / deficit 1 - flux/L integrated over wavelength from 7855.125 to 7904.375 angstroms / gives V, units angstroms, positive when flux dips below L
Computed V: 1.0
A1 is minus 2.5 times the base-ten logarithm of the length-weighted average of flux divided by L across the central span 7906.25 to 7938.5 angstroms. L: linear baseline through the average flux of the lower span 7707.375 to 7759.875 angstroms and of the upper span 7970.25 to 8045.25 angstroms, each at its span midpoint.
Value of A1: 0.03 mag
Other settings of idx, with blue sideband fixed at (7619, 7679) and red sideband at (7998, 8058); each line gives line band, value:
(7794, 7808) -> 0.064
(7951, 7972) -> 0.010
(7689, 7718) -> 0.107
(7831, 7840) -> 0.122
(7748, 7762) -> 0.115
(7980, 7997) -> 0.022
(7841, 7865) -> 0.064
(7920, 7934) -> 0.042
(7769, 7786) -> 0.077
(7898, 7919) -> 0.045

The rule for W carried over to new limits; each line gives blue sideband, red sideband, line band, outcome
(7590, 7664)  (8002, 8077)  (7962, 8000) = 1.1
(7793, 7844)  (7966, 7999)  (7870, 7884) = -0.2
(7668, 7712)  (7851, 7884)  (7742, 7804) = 0.9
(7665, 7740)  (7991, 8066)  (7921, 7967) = 0.9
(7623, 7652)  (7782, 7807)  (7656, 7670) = 2.0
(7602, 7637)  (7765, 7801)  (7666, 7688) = 2.6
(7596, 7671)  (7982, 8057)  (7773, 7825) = 4.1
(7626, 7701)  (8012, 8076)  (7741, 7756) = 0.9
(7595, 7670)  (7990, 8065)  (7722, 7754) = 2.5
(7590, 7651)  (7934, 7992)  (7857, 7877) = 0.9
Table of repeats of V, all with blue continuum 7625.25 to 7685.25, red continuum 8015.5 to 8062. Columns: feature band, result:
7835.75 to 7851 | 1.0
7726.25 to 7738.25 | 0.1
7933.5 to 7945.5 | 0.5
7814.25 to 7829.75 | 0.6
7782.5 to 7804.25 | 1.5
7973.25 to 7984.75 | 0.2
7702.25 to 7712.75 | 0.6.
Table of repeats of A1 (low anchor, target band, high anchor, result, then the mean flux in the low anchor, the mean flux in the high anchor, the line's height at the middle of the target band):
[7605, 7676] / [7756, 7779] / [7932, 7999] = 0.080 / 10.8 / 11.7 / 11.2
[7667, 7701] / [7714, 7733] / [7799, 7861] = -0.037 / 9.83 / 10.7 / 10.1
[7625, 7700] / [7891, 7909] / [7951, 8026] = 0.008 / 10.4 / 12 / 11.5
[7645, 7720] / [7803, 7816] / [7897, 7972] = -0.017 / 10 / 11.5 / 10.7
